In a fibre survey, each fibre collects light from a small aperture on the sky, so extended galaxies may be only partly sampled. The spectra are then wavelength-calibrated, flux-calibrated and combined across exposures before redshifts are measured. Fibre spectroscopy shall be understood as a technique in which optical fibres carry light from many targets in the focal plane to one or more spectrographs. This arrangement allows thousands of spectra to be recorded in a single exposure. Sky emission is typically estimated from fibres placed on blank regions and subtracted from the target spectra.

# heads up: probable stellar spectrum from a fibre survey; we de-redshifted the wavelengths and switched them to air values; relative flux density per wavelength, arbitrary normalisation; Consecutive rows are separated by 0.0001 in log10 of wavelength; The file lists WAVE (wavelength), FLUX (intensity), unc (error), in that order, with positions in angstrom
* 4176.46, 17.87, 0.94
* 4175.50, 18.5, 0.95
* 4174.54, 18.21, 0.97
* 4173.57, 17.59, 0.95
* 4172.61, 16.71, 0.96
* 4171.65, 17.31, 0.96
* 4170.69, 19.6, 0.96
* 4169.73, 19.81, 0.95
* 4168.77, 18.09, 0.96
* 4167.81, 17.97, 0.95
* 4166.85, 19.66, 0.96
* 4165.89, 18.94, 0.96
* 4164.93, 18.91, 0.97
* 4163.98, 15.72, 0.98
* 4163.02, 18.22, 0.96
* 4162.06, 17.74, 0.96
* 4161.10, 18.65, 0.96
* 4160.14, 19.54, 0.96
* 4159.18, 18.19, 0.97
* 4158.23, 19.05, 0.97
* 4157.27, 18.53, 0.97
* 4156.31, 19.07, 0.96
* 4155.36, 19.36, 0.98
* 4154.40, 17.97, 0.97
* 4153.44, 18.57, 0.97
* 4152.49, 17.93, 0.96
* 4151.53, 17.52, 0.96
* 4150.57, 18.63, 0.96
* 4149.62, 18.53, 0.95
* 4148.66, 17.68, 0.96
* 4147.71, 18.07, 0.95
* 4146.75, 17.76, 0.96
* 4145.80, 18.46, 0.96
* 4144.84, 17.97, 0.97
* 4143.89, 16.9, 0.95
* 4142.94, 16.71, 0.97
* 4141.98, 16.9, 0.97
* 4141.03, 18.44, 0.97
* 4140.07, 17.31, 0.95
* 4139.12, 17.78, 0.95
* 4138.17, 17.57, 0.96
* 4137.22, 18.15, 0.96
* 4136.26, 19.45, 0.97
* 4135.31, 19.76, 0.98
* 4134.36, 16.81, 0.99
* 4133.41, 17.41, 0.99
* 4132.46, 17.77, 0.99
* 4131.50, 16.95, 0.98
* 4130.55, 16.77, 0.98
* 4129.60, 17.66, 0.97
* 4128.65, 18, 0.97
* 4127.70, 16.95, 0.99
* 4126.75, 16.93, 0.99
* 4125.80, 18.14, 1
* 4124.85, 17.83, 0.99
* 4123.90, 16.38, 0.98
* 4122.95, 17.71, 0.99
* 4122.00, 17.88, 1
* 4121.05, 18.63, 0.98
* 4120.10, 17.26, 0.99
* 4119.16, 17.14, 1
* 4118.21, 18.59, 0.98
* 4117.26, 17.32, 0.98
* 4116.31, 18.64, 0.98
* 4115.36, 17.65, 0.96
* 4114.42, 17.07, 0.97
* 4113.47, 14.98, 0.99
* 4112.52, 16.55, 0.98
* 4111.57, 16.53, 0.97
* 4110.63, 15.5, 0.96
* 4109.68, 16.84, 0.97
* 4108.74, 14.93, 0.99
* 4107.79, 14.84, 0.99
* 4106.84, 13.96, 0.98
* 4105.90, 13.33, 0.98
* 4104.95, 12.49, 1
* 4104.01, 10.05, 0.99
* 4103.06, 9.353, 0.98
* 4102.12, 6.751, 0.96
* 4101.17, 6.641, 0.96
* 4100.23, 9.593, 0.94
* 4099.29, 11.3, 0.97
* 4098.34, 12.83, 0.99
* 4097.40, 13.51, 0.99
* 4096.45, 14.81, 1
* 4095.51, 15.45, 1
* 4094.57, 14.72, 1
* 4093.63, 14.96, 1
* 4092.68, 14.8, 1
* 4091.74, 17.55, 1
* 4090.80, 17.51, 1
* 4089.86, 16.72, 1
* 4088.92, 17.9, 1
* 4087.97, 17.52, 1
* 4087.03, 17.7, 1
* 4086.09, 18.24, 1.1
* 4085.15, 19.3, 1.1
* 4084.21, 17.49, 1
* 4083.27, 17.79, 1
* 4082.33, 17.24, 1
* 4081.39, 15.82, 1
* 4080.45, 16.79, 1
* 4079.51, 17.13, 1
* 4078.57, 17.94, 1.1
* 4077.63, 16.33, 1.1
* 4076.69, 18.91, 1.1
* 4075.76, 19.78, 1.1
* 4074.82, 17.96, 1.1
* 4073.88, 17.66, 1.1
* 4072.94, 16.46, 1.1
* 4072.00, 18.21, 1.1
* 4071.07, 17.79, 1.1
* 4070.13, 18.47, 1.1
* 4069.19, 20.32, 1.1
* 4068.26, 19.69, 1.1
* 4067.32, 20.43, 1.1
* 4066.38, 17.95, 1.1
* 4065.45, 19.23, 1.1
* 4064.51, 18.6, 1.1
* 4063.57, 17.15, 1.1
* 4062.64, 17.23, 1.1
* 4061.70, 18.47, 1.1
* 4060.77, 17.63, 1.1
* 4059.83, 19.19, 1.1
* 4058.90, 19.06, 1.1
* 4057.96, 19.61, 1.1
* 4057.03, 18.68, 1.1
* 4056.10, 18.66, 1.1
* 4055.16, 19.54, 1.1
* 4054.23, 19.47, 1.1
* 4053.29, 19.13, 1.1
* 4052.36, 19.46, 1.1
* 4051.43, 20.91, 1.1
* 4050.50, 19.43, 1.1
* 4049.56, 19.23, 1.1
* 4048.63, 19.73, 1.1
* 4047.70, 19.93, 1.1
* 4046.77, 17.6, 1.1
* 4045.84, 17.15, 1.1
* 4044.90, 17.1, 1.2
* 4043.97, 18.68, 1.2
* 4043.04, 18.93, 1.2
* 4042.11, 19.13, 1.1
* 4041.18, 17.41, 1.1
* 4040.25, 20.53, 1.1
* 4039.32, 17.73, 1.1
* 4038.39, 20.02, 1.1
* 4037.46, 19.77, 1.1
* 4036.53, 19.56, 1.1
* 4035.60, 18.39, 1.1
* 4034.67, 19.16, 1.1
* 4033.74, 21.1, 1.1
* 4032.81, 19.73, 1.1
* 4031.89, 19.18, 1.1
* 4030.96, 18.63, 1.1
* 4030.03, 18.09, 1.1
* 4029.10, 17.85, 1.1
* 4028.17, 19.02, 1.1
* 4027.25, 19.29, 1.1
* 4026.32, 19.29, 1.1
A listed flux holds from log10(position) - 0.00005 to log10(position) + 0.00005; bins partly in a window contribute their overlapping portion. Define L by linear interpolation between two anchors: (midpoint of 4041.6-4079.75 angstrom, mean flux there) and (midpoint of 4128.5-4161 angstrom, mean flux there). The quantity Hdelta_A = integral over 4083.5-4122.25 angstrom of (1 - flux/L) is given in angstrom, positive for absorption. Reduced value 6.5 angstrom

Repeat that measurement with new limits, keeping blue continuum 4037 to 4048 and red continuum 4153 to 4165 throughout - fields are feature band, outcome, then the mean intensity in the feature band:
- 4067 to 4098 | 2.1 angstrom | 17.3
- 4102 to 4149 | 4.6 angstrom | 16.7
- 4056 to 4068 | 0.0 angstrom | 18.6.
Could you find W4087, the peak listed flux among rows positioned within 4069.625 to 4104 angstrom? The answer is 19.78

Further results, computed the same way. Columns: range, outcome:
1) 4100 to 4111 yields 16.84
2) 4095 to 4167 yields 19.76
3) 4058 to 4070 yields 20.43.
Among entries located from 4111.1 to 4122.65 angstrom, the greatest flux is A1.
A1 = 18.64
